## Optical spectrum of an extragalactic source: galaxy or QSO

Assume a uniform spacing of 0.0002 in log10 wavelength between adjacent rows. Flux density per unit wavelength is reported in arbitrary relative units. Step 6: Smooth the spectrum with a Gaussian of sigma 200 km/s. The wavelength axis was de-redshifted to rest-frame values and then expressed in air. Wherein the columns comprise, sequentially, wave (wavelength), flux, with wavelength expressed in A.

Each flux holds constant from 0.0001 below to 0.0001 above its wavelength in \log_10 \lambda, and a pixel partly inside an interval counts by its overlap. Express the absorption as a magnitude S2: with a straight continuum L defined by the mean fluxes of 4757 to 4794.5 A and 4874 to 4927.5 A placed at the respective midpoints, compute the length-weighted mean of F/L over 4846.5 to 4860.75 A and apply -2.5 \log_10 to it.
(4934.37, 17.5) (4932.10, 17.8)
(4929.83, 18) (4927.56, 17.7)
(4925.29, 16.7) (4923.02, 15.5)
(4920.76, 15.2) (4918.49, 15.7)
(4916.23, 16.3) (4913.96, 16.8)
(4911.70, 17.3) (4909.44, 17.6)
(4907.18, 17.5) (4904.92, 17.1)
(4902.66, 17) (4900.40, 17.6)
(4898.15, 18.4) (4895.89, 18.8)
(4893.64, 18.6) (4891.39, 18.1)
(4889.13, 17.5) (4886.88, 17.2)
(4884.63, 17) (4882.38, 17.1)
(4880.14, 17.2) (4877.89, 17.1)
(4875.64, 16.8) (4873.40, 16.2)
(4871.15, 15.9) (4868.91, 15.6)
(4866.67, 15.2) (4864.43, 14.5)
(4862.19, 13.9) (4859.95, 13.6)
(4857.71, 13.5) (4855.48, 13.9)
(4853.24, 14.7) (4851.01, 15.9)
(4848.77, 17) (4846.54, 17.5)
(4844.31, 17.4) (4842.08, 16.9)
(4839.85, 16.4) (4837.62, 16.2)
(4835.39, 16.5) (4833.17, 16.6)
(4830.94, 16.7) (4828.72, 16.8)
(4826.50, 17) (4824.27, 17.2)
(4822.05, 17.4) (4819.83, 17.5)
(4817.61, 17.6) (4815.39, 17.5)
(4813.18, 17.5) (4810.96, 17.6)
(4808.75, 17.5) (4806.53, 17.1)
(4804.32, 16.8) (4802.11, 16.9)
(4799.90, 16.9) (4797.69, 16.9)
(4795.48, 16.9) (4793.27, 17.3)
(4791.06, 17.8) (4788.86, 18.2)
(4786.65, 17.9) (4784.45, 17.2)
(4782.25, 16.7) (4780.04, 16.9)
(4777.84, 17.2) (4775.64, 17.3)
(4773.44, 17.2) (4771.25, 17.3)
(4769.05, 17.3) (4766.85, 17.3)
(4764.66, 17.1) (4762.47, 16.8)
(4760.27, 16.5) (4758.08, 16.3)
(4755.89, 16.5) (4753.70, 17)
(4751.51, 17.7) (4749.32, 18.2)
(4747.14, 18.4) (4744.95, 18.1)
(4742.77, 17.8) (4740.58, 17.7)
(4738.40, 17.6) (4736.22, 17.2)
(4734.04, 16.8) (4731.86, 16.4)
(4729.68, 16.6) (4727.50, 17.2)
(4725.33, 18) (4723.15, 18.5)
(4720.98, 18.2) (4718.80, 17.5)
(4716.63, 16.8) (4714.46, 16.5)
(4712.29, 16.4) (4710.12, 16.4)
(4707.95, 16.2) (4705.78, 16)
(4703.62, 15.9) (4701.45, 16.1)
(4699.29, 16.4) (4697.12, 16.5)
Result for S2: 0.14 mag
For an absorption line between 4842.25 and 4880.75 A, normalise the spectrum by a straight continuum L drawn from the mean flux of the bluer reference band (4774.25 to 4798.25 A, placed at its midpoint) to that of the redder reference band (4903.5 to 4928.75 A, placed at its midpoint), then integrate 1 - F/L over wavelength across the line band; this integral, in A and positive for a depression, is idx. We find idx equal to 2.9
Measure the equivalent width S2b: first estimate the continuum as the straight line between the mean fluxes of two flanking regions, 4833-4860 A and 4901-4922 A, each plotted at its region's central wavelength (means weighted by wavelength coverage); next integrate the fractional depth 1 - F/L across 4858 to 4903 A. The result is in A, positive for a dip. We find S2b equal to -0.68 A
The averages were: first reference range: 15.9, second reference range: 16.7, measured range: 16.6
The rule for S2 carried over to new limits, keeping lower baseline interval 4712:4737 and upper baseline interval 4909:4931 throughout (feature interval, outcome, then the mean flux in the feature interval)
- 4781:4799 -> -0.02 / 17.3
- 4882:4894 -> -0.05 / 17.5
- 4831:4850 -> 0.01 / 16.8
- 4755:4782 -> 0.01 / 17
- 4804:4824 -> -0.03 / 17.4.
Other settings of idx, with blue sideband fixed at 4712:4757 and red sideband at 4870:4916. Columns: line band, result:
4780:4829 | 0.2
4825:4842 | 0.7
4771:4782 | 0.2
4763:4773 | 0.1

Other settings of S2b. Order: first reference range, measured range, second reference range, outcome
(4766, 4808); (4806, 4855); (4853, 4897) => -0.6 A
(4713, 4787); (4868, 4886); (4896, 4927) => 0.4 A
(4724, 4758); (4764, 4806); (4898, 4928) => 0.1 A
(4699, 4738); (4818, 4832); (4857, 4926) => -0.4 A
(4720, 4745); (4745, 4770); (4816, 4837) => 0.2 A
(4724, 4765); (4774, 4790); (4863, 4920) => -0.1 A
